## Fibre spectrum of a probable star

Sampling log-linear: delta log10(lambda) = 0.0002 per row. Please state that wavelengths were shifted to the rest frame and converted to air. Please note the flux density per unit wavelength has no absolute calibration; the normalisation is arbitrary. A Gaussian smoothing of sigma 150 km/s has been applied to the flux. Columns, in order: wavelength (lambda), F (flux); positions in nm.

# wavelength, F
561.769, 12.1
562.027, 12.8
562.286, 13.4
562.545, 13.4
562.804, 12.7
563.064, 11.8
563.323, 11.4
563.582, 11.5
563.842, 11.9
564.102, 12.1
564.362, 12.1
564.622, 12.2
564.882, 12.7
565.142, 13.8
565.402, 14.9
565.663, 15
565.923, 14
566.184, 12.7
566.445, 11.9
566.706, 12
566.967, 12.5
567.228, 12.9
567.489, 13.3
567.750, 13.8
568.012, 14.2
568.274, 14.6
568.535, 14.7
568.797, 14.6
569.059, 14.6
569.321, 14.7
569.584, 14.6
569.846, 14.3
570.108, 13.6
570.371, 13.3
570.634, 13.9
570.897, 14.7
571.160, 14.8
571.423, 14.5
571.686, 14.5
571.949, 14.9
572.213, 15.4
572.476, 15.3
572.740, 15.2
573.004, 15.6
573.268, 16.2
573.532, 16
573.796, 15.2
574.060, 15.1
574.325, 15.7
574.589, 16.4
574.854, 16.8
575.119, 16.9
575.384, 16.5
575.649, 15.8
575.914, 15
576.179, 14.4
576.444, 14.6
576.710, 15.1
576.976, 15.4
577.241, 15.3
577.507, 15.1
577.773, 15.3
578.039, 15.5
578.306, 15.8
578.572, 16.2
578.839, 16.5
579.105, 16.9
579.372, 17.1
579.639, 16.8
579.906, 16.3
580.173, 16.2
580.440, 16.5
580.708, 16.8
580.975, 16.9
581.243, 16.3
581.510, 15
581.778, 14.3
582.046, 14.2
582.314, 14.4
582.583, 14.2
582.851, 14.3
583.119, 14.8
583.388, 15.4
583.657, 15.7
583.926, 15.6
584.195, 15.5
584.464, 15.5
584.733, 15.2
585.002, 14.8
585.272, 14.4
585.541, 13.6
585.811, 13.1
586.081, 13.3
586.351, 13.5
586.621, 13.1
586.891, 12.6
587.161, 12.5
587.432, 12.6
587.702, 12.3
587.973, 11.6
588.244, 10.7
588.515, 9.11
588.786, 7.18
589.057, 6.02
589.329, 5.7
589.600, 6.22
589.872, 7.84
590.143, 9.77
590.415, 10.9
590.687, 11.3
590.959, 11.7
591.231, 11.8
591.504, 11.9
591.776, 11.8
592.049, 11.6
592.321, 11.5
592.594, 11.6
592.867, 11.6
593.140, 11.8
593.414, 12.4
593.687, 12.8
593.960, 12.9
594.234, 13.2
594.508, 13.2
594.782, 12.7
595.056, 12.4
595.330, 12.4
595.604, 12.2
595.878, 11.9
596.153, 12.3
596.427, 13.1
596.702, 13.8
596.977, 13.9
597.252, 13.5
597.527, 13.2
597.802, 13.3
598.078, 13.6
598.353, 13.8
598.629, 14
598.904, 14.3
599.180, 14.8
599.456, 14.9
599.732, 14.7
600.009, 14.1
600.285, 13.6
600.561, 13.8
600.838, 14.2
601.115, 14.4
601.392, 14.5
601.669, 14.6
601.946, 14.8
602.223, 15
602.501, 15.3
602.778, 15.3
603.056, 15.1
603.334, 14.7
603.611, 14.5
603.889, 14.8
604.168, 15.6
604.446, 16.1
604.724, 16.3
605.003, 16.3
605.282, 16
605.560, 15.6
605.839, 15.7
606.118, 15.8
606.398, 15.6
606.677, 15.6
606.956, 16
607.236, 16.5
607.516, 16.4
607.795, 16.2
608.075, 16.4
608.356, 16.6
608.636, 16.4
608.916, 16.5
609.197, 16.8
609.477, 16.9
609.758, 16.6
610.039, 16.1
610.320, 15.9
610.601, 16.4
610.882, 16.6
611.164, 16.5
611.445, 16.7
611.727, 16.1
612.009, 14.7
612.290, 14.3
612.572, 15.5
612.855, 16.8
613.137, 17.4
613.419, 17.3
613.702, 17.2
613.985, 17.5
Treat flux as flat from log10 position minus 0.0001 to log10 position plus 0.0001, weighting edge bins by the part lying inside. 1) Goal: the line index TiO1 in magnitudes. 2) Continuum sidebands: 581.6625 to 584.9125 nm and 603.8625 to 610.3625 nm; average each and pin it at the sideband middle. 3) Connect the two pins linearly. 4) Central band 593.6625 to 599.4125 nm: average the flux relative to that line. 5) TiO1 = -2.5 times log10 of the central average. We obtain 0.18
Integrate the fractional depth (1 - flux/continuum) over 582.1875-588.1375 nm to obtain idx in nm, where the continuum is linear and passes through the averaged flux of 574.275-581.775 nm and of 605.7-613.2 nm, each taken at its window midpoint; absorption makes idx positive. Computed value 0.75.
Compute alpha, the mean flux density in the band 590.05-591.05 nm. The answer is 10.9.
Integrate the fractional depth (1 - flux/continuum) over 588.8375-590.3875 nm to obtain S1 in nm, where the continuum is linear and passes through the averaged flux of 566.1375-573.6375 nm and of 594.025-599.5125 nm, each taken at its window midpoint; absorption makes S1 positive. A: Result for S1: 0.71 nm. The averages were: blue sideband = 14.3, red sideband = 13.3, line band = 7.38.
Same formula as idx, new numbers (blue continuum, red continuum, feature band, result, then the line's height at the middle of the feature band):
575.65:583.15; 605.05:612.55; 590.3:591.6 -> 0.35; 15.8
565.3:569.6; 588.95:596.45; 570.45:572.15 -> -0.15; 13.4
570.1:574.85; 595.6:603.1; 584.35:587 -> 0.12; 14.6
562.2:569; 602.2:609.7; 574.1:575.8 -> -0.31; 13.7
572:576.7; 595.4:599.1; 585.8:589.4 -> 0.84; 14.3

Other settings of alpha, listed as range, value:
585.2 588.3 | 12.8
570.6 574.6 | 15.2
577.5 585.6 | 15.5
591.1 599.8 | 12.9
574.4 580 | 15.9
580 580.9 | 16.5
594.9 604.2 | 14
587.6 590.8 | 9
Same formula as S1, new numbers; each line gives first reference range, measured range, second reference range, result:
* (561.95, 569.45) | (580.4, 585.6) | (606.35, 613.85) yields -0.28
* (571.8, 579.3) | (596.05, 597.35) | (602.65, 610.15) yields 0.21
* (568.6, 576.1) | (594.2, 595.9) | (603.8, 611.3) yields 0.35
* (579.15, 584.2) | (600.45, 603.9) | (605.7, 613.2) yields 0.29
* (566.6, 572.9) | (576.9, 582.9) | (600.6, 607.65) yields -0.48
